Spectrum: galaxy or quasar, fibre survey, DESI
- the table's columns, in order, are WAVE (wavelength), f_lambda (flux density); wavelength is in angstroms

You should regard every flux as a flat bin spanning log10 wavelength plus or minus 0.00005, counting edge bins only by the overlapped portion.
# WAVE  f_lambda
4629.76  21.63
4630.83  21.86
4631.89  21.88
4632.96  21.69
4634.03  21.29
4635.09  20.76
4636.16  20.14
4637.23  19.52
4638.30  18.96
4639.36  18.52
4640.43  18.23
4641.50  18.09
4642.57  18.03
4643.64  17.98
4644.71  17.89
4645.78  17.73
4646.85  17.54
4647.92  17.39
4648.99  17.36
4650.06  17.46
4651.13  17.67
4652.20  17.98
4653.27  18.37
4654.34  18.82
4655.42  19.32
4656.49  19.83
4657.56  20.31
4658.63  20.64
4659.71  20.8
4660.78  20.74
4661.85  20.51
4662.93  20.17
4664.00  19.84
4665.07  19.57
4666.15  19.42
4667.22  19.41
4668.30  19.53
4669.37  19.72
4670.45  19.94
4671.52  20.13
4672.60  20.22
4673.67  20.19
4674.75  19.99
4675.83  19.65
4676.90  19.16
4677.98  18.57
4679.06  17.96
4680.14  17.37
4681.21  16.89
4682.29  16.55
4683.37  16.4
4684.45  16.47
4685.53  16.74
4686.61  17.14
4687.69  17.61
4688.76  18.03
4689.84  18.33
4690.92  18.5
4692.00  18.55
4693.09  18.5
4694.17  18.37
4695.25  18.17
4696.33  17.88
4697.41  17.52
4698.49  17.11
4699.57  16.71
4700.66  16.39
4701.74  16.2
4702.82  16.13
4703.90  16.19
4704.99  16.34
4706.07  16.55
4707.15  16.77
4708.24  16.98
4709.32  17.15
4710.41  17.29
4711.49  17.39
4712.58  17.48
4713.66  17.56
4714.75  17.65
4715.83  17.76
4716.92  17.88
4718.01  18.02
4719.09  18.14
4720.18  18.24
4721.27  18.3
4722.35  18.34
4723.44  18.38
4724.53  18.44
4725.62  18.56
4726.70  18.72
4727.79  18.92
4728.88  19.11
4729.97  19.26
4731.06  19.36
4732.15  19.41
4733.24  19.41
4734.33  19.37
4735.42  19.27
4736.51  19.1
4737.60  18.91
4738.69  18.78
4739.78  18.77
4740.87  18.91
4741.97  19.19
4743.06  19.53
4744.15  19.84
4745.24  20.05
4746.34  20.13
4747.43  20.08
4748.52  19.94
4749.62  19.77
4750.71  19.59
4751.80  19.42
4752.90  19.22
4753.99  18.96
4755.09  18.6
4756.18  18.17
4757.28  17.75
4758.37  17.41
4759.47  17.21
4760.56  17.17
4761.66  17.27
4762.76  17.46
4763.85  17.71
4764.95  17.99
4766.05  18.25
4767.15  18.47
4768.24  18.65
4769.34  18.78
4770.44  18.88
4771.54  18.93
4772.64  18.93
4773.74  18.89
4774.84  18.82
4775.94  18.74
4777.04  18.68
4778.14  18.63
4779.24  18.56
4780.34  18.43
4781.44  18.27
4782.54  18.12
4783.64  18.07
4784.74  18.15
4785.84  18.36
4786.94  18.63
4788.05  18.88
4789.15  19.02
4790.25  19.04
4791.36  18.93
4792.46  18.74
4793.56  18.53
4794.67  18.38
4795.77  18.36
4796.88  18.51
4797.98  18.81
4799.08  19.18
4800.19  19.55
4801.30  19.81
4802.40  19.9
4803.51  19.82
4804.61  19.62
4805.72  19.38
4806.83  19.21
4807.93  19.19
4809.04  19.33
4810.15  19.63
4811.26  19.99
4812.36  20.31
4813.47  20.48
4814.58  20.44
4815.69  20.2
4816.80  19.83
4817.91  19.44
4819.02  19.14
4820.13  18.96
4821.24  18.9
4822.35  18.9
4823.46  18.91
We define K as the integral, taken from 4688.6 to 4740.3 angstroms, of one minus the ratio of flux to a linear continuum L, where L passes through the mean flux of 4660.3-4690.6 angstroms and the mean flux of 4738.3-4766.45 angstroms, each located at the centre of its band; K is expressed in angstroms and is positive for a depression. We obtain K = 2.1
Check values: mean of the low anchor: 18.8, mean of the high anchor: 18.7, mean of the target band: 18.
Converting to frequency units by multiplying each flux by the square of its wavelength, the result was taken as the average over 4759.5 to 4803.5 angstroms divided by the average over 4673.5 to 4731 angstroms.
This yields 1.1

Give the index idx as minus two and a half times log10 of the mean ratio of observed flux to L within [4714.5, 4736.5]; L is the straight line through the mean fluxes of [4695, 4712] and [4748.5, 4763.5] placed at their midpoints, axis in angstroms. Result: -0.07 mag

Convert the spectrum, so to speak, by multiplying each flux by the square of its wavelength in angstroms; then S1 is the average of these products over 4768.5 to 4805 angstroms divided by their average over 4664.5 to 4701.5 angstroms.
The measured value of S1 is 1.07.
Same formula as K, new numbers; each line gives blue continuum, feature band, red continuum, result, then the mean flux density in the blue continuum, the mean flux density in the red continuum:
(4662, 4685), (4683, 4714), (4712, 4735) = 2.4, 18.9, 18.5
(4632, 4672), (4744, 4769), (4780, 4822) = 0.7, 19.3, 19.1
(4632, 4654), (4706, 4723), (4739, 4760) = 1.2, 18.7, 19.1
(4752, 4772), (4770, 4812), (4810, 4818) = 0.7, 18.2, 20.1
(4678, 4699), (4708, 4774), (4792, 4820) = -0.6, 17.6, 19.4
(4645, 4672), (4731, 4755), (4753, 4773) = -1.4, 19.2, 18.2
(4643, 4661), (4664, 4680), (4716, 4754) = -0.6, 18.7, 19.1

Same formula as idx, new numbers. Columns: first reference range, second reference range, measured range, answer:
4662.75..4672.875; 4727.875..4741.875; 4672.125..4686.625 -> 0.09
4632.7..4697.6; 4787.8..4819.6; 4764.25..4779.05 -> 0.03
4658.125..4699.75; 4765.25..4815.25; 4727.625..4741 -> -0.02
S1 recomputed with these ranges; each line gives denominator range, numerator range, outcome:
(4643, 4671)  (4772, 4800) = 1.03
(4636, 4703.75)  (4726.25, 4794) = 1.06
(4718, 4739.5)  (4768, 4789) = 1.01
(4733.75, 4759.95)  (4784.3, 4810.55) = 1.02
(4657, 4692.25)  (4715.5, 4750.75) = 1.03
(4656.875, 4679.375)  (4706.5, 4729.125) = 0.92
